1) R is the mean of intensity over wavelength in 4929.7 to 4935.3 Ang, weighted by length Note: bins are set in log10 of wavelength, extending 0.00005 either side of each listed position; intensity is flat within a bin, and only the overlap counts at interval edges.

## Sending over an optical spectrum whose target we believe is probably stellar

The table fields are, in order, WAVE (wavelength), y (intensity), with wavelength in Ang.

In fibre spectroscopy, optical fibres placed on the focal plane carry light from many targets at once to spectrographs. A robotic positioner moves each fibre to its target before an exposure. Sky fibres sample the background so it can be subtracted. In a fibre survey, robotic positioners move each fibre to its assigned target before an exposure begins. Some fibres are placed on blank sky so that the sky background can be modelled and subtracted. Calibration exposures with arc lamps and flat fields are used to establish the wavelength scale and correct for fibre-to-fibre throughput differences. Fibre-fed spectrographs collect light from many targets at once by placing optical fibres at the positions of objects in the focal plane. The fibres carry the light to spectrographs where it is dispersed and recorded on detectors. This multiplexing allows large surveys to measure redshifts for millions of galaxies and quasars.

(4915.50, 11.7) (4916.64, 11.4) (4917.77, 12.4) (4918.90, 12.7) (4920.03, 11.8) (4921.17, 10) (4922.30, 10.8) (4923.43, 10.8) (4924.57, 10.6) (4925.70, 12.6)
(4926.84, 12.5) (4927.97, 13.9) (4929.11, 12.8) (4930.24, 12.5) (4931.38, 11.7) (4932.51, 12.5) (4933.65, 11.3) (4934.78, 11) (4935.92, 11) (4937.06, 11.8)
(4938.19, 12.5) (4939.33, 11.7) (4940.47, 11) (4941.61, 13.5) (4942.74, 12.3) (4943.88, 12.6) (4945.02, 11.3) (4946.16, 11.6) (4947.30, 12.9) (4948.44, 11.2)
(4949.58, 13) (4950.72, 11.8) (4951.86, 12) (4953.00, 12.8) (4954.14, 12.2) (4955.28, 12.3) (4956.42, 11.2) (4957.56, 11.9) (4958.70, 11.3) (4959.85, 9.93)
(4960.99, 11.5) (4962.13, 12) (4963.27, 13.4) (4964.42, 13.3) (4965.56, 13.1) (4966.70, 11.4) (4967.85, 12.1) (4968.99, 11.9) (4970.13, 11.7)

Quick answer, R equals 11.8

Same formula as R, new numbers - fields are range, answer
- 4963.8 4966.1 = 13.2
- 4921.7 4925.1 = 10.7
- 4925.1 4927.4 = 12.5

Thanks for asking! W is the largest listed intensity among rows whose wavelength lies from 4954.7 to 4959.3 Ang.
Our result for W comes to 12.3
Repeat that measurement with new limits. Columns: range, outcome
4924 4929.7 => 13.9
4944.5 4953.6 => 13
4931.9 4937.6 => 12.5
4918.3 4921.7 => 12.7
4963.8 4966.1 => 13.3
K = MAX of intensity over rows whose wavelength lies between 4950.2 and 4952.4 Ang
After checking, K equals 12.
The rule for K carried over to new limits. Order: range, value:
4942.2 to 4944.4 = 12.6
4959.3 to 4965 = 13.4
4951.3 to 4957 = 12.8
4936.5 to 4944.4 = 13.5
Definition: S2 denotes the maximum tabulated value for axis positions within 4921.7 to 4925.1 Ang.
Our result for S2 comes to 10.8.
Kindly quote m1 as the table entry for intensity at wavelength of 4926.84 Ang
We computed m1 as 12.5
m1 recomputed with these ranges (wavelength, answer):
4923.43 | 10.8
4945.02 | 11.3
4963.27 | 13.4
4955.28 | 12.3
